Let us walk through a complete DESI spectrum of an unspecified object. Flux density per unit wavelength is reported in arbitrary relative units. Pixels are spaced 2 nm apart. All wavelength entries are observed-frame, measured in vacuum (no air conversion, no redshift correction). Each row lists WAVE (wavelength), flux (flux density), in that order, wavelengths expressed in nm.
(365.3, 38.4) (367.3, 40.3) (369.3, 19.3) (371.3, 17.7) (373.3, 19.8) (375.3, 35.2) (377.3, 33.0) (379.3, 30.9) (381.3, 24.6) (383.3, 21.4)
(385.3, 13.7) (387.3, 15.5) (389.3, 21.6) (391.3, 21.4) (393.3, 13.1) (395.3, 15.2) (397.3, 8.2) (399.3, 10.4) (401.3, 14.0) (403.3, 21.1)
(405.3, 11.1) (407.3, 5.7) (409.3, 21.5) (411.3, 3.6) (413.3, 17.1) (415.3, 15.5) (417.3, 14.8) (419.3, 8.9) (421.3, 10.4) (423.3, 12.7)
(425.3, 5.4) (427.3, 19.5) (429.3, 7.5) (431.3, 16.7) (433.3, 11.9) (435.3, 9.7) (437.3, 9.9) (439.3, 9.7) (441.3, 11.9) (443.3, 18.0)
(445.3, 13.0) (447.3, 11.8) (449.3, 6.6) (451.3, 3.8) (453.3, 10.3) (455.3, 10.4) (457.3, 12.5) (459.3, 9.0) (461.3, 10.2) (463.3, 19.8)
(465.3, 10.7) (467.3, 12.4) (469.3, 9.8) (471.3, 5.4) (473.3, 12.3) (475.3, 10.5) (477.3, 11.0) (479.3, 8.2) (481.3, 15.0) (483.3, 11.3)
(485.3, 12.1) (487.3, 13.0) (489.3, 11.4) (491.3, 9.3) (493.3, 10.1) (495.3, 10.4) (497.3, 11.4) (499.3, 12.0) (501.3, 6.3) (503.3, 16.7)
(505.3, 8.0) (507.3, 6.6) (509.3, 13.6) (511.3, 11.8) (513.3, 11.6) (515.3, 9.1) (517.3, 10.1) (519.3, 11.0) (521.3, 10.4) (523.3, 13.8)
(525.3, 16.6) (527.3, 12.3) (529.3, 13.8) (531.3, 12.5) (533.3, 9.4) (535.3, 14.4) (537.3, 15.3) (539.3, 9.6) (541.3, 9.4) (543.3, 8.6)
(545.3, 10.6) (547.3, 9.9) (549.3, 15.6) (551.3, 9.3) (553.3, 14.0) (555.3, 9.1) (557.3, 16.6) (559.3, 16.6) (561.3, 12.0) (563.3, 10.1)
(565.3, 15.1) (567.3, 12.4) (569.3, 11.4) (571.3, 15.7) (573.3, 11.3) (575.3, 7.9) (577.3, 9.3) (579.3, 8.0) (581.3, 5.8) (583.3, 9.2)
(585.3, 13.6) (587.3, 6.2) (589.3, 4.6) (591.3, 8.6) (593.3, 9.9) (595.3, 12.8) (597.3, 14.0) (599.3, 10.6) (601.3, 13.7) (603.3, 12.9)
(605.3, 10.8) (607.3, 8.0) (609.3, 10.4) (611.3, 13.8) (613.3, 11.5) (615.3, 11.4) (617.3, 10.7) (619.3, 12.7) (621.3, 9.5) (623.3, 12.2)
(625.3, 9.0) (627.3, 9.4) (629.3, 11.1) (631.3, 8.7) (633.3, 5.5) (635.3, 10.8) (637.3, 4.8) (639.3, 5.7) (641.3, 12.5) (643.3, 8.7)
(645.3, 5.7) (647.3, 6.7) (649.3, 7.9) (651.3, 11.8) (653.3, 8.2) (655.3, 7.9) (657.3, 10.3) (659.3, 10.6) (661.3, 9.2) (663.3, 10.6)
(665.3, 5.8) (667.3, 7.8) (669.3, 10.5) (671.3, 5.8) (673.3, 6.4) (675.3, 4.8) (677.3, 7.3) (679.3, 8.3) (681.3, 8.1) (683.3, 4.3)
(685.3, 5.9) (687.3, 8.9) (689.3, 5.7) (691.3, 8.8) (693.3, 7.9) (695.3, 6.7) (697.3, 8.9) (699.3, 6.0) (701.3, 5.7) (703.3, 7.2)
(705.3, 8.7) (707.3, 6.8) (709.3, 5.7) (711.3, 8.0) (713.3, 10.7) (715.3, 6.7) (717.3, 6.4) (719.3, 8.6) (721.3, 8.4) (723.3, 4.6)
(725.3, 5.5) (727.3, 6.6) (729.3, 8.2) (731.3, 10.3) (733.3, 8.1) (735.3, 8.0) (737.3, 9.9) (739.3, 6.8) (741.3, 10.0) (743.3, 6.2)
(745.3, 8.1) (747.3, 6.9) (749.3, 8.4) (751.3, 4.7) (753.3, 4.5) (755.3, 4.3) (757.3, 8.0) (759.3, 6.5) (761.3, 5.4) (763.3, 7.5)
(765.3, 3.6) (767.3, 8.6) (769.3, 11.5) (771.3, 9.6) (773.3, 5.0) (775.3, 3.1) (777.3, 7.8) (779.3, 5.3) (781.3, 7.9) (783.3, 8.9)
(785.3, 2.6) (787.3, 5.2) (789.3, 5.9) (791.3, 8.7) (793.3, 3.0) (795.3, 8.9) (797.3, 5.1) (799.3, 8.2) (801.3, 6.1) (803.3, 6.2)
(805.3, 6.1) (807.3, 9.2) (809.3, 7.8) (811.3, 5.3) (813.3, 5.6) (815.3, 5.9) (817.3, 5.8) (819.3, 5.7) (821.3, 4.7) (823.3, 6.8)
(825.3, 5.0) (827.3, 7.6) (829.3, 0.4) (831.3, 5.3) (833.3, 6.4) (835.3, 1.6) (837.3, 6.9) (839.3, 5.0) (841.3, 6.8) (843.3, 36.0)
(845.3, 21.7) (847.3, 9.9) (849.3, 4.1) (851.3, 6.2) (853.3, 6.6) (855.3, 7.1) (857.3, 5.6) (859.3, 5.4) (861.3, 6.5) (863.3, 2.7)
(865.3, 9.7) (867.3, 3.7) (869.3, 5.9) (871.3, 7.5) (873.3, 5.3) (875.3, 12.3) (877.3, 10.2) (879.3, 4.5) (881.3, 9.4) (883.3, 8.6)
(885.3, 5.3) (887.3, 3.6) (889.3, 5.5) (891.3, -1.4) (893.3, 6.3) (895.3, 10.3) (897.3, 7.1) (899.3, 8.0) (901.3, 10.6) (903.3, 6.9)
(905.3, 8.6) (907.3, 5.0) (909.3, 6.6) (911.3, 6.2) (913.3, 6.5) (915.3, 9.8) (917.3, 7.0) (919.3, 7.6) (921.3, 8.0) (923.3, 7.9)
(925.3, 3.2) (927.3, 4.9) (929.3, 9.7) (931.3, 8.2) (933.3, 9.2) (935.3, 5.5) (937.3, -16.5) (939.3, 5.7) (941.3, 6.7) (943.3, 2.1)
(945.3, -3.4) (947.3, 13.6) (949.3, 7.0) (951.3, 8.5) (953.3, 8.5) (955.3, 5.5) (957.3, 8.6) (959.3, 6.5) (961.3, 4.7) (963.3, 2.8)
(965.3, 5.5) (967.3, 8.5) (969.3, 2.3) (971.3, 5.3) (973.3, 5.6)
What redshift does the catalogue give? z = 1.264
